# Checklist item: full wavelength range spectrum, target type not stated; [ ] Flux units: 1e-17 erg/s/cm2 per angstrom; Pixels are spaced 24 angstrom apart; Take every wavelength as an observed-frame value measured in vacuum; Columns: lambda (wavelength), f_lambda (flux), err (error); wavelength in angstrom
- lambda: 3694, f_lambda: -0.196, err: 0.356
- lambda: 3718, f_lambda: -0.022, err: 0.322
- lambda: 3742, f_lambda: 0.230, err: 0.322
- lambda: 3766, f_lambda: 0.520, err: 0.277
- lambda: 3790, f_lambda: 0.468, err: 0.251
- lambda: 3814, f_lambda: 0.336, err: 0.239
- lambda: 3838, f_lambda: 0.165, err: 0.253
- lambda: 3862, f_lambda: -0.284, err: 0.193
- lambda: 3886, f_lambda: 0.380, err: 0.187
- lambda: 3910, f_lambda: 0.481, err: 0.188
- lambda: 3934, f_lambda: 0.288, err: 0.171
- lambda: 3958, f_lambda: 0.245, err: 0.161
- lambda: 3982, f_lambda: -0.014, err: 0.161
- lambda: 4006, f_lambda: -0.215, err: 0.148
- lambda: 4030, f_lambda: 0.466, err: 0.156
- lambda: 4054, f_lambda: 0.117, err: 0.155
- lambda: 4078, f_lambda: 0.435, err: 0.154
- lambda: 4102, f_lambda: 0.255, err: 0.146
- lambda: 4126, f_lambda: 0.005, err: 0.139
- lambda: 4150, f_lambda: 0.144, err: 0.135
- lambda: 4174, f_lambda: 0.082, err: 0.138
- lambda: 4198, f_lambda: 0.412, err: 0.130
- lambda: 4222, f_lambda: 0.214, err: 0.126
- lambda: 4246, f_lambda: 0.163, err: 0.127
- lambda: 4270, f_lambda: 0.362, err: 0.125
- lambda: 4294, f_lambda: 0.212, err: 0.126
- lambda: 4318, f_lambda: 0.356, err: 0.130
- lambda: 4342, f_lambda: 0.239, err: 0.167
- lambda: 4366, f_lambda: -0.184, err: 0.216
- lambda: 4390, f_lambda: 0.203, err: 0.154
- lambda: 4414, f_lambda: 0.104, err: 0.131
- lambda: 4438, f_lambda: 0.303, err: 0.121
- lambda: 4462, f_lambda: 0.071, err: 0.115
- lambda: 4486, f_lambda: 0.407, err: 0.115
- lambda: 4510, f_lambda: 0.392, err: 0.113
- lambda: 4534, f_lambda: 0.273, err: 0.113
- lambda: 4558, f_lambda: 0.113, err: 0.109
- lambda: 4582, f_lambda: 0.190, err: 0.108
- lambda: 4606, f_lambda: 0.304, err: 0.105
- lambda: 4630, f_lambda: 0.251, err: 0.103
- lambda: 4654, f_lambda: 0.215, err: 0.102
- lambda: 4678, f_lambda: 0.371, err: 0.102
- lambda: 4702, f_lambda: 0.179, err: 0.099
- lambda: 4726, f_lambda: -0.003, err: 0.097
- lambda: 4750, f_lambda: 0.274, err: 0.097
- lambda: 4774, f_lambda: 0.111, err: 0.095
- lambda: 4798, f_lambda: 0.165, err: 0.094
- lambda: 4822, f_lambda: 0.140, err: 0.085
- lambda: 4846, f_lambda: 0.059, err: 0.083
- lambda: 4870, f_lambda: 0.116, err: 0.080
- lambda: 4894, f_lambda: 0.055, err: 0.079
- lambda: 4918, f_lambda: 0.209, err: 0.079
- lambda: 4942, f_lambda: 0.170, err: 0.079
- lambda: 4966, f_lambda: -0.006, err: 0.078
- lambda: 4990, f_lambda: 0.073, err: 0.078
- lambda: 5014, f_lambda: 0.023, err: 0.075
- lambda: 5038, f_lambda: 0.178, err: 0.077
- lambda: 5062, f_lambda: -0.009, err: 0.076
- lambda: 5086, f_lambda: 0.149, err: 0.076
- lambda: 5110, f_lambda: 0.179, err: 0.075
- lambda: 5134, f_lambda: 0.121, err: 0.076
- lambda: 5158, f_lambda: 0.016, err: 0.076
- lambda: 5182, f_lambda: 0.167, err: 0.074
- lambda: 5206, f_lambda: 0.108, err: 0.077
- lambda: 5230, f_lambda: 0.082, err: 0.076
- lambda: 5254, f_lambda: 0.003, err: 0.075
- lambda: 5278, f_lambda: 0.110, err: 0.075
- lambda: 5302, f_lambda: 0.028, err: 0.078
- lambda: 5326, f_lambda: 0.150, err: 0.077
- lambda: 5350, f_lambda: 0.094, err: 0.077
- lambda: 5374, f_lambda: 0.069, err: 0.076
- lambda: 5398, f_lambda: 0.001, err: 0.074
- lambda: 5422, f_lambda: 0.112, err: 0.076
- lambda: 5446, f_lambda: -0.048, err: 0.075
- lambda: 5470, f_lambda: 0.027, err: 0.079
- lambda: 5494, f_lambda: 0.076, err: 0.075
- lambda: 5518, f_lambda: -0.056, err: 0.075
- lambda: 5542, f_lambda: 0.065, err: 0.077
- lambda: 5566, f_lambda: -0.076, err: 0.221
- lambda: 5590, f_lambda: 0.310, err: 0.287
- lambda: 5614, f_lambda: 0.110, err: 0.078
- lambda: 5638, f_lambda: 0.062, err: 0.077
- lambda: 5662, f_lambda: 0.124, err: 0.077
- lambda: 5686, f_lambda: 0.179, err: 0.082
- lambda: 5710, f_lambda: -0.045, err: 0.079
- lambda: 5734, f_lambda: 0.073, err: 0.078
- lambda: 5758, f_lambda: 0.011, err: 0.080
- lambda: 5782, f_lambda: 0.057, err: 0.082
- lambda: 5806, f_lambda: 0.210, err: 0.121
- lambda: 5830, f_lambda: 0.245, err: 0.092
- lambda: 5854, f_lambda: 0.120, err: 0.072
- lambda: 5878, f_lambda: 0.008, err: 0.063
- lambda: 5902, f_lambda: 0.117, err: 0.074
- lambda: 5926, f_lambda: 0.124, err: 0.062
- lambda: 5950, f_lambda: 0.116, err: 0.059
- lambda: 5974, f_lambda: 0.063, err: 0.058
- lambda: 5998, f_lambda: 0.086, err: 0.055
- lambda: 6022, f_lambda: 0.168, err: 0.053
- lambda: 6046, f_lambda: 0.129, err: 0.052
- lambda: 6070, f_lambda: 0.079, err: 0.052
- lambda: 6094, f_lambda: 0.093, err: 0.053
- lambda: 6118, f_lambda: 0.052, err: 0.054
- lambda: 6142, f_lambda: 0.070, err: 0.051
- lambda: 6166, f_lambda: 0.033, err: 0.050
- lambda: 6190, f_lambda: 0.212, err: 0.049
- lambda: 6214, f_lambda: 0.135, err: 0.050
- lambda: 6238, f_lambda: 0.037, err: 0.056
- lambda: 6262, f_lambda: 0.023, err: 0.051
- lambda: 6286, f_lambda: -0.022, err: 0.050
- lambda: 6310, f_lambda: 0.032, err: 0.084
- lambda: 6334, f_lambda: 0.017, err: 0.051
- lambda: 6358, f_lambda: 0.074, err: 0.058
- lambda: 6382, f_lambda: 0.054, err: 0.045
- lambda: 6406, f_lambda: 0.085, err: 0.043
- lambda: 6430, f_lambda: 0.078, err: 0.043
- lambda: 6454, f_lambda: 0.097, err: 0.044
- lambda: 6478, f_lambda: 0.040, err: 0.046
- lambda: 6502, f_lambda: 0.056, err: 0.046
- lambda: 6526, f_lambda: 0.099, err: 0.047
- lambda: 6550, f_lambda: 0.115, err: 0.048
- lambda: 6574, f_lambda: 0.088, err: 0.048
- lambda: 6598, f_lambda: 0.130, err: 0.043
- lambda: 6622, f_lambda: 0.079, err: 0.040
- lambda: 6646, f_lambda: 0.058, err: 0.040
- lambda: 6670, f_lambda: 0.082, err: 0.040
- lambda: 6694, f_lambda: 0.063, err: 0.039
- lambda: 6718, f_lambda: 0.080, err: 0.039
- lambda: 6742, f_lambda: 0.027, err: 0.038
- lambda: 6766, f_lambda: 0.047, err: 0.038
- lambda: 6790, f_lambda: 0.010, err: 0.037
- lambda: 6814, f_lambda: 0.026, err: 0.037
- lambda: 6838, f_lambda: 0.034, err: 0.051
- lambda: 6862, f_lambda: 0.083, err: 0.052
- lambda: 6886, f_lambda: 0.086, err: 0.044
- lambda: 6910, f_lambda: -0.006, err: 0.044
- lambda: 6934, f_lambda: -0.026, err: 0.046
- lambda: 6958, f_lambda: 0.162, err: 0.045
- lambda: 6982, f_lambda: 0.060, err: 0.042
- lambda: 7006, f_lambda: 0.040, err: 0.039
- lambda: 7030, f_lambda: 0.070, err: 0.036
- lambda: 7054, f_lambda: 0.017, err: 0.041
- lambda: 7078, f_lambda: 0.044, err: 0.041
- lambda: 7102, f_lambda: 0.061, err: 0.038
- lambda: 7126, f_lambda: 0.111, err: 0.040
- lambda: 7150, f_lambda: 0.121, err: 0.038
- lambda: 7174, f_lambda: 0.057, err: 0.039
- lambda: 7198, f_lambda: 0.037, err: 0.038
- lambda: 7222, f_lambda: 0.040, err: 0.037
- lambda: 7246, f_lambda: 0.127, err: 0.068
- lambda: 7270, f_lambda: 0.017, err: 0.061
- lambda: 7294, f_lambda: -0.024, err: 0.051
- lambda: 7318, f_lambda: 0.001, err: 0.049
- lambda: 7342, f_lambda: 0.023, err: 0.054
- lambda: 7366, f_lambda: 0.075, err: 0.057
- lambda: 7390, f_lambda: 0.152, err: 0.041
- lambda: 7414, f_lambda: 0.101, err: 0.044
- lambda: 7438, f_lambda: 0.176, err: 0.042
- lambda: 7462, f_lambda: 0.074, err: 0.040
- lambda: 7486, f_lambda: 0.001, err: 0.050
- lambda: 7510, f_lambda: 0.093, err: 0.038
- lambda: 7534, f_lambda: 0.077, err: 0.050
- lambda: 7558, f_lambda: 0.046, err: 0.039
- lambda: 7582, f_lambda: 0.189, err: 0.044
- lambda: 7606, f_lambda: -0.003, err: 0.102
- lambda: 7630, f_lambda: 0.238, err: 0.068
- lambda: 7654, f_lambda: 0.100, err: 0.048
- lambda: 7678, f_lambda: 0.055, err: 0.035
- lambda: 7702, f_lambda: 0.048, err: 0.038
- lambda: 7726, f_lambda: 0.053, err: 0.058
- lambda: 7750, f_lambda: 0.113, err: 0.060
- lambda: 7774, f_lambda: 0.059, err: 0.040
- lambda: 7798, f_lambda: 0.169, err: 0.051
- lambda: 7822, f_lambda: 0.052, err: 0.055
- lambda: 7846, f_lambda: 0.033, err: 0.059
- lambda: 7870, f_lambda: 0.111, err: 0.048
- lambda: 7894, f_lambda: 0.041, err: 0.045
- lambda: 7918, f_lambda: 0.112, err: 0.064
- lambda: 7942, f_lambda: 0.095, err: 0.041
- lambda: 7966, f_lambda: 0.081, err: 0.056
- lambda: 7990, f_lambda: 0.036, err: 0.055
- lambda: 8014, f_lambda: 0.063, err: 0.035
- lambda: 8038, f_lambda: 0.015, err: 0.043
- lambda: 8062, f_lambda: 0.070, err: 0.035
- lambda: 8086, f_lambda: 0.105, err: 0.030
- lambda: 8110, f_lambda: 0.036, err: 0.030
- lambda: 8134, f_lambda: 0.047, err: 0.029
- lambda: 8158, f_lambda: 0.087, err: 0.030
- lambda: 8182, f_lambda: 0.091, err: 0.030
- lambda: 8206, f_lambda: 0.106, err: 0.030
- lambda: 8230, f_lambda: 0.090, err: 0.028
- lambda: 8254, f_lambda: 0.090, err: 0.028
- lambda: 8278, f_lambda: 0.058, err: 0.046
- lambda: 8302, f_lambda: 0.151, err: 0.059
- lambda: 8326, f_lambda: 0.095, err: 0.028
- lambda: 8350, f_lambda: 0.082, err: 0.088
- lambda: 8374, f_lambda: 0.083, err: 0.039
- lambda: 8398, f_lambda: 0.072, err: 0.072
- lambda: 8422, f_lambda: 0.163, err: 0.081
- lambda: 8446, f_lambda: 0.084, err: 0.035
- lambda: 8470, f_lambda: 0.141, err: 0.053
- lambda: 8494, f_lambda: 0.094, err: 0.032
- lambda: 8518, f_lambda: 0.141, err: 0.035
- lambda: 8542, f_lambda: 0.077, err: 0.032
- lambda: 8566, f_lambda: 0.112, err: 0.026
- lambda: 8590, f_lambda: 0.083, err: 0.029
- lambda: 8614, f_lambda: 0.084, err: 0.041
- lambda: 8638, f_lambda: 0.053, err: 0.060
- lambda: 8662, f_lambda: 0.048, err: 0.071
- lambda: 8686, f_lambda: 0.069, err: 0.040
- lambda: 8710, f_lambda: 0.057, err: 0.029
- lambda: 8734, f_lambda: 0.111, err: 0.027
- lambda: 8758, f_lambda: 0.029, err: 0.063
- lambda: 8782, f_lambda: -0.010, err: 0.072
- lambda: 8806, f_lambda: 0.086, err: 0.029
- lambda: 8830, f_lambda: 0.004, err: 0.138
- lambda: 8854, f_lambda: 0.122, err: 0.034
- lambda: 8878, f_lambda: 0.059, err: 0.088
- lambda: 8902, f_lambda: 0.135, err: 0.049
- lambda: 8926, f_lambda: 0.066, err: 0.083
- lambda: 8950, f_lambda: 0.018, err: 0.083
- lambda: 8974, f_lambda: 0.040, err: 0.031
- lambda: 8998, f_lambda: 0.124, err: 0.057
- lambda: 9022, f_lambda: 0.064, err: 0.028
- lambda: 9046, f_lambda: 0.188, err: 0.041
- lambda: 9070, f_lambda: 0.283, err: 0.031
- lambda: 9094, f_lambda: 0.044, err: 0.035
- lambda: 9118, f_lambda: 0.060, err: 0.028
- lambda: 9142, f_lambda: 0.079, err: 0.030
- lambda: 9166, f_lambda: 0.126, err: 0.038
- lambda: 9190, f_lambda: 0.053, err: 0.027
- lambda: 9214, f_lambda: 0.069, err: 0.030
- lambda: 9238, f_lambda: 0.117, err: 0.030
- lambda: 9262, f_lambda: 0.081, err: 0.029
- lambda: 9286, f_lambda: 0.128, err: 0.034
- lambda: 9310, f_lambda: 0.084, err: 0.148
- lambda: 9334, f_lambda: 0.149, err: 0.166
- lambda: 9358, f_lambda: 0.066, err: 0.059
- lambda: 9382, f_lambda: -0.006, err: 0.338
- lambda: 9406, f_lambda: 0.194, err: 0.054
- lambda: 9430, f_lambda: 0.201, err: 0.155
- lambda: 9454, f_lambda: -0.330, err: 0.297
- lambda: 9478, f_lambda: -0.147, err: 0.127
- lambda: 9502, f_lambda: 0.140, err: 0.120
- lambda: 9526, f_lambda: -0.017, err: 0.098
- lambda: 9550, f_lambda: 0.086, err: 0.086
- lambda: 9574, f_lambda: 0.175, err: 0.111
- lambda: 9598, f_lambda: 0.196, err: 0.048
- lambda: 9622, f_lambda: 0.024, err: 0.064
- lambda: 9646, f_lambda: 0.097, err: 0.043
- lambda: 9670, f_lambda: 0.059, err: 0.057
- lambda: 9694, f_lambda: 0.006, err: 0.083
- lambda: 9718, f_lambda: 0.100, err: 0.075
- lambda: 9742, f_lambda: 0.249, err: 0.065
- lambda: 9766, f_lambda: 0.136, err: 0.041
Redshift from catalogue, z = 1.43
